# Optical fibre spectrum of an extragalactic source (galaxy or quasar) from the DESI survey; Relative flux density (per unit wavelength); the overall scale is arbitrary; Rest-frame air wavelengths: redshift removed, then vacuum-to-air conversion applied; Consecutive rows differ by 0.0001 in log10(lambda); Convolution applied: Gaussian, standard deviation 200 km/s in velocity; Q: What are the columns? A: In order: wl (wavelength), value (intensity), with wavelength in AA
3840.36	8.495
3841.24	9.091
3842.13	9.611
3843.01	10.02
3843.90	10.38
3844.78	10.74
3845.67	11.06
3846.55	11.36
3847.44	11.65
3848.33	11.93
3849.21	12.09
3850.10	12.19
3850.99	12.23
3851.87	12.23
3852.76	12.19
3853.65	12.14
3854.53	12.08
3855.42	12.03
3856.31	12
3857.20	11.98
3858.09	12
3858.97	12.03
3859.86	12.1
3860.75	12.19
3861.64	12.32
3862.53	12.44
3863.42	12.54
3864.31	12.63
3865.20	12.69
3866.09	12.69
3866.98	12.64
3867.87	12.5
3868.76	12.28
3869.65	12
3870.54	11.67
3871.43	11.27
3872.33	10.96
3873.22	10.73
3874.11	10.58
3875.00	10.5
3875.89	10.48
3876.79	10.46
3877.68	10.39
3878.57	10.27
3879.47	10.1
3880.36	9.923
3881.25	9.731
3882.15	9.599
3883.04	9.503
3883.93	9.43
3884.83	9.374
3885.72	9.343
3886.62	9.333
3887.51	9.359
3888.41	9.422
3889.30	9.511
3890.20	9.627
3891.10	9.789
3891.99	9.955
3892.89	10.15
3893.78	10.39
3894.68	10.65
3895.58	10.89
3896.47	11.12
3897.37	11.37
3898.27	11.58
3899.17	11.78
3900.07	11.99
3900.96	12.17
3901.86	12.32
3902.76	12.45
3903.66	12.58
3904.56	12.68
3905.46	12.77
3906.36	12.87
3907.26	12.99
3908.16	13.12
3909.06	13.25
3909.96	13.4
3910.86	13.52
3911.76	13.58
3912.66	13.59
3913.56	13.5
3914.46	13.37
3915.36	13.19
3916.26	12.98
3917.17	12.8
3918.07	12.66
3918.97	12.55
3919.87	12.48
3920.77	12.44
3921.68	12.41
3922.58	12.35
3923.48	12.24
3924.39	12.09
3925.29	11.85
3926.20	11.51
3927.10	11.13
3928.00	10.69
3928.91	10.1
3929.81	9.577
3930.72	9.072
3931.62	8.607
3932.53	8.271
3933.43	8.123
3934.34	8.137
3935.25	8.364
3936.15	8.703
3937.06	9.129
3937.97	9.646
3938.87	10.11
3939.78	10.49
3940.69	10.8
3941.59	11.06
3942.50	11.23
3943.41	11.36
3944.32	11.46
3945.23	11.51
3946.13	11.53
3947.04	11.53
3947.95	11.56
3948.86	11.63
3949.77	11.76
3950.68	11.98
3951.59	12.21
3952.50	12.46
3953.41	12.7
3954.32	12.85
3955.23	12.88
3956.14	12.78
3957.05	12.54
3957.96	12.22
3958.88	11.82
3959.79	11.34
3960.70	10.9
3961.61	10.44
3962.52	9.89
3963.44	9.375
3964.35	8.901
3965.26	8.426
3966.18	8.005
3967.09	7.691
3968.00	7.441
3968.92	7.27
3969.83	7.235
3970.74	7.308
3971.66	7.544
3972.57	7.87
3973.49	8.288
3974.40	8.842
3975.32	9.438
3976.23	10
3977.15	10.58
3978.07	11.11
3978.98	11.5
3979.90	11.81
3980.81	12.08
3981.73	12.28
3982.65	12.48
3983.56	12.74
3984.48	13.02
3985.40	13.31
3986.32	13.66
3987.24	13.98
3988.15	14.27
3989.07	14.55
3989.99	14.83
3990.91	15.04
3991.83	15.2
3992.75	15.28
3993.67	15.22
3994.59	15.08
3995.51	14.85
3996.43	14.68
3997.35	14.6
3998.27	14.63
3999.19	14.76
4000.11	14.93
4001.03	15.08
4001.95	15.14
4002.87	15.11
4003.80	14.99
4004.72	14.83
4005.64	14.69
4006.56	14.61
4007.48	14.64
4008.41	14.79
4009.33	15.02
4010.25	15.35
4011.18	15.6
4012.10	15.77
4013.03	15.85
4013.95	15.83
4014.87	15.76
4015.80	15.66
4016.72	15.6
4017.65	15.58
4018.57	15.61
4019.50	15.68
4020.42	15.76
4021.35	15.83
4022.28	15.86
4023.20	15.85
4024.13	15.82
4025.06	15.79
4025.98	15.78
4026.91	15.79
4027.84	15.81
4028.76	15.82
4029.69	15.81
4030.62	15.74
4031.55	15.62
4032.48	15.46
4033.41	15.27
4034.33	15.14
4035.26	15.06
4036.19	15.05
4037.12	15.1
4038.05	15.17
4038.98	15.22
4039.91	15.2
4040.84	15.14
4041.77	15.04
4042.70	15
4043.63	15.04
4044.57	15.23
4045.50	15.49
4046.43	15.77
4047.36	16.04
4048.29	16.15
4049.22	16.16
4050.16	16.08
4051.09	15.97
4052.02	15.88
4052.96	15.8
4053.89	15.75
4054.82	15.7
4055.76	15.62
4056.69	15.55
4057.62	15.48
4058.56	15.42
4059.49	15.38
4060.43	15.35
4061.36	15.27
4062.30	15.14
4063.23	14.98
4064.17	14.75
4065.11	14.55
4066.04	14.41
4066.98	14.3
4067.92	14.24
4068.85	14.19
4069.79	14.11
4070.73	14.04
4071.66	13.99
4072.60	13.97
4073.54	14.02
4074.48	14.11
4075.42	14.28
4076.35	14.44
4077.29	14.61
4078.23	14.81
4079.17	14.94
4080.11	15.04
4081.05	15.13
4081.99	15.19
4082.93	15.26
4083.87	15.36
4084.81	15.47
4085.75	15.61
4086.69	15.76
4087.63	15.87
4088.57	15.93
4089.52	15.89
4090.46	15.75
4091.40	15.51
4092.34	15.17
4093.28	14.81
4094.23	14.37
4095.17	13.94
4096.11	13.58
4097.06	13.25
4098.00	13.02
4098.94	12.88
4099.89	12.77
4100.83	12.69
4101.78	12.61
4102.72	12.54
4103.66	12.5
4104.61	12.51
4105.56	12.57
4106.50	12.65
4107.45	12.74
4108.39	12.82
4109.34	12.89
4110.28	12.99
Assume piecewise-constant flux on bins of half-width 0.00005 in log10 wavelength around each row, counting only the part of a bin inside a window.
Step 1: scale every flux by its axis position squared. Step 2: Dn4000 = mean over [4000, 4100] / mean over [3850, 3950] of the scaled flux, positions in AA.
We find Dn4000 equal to 1.4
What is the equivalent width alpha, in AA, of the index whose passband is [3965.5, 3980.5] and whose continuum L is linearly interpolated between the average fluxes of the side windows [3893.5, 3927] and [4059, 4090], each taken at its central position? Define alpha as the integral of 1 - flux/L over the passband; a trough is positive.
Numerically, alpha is 5.0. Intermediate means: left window 12.4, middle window 8.9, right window 14.9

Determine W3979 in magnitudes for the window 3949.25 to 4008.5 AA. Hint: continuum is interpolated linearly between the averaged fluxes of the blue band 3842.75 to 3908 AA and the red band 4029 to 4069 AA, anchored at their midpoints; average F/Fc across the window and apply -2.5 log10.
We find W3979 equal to 0.13 mag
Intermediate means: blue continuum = 11.3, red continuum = 15.3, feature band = 12.2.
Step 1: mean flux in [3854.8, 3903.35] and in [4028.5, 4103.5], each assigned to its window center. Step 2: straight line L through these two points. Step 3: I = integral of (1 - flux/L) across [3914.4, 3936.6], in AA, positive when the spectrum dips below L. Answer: 1.88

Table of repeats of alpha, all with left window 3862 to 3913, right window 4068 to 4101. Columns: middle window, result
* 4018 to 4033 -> -2.4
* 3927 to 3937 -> 2.5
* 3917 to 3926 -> -0.4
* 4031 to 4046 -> -1.5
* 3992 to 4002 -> -1.4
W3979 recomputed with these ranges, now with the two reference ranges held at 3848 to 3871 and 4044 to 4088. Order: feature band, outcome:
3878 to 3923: 0.116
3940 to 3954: 0.157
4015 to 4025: -0.089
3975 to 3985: 0.199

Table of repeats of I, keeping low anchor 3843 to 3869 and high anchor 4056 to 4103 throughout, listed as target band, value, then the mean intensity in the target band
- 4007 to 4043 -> -3.9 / 15.5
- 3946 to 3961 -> 1.2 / 12.1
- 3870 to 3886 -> 2.6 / 10.3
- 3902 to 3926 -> -0.3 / 12.8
